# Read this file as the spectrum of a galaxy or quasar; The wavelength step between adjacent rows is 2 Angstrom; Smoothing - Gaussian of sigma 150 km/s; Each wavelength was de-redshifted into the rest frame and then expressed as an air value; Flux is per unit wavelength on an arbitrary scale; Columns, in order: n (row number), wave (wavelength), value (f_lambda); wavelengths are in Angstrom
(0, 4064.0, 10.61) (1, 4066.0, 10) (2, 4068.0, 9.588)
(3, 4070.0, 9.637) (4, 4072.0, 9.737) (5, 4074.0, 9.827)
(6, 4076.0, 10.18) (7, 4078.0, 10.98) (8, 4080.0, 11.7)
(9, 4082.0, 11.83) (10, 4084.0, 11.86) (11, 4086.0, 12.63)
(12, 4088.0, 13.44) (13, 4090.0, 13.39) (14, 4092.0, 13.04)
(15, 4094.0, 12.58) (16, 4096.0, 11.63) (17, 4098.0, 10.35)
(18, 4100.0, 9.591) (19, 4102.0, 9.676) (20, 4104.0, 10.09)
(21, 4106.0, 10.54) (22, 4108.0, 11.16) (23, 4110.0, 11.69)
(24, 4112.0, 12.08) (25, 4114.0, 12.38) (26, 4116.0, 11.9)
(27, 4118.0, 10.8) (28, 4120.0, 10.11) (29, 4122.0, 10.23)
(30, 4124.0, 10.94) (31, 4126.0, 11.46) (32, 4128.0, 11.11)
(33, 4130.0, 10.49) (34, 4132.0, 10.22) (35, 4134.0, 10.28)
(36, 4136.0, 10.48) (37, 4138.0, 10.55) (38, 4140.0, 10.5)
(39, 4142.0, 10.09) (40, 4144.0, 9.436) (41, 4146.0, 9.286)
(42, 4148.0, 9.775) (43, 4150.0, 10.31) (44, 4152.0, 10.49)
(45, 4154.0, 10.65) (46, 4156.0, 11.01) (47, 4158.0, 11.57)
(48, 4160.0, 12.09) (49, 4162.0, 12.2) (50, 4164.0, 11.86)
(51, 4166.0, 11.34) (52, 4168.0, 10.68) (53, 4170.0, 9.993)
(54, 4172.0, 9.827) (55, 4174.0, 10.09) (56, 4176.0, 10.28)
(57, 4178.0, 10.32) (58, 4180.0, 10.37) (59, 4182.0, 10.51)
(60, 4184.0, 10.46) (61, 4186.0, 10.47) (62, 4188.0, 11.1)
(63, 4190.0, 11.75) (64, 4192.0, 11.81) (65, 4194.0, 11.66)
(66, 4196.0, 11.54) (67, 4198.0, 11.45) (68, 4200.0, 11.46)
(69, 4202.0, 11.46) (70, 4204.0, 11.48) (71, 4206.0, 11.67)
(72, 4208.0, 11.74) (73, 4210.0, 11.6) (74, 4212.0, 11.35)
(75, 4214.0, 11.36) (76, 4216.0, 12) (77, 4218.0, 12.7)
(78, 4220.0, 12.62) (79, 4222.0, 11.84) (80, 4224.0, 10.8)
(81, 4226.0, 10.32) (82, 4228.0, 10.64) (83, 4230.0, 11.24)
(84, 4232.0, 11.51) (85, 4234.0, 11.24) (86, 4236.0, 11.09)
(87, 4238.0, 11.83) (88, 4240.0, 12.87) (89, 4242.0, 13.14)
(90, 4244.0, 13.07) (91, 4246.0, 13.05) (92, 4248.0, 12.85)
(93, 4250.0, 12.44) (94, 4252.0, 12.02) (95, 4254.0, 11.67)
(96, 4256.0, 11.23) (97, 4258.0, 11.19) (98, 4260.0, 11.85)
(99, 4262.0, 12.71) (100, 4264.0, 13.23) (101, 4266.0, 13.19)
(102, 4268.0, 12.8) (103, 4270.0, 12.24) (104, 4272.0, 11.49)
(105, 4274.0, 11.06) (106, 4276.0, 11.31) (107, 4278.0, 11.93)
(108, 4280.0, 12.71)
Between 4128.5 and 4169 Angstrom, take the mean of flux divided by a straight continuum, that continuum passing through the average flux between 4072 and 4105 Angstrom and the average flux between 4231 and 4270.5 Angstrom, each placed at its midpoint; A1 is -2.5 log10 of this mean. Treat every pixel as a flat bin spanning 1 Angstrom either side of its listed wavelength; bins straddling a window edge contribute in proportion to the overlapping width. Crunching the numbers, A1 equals 0.100 mag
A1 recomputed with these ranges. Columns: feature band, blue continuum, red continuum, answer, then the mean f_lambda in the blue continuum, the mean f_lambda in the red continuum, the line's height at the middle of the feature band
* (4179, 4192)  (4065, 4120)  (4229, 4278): 0.082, 11.2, 12.1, 11.7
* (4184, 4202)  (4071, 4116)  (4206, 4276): 0.037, 11.4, 11.9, 11.8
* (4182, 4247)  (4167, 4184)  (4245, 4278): -0.048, 10.3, 12.1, 11.1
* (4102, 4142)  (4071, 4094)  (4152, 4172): 0.059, 11.7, 11.2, 11.4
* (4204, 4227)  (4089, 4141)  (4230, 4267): 0.027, 11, 12.2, 11.9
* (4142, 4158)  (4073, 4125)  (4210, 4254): 0.132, 11.3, 11.9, 11.5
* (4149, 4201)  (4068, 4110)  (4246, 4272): 0.073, 11.2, 12.3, 11.7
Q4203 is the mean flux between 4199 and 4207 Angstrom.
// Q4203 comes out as 11.5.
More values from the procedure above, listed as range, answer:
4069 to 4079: 10.1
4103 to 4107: 10.3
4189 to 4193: 11.8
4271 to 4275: 11.3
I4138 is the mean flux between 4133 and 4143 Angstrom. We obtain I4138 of 10.4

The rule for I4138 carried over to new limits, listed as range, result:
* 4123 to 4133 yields 10.8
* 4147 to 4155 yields 10.3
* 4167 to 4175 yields 10.1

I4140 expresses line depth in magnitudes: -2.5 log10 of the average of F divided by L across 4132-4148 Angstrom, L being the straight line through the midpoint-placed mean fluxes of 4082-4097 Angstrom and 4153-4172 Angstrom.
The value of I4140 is 0.16 mag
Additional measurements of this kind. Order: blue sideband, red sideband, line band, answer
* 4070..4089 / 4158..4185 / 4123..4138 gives 0.031 mag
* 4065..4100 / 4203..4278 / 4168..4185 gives 0.138 mag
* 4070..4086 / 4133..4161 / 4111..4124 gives -0.057 mag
